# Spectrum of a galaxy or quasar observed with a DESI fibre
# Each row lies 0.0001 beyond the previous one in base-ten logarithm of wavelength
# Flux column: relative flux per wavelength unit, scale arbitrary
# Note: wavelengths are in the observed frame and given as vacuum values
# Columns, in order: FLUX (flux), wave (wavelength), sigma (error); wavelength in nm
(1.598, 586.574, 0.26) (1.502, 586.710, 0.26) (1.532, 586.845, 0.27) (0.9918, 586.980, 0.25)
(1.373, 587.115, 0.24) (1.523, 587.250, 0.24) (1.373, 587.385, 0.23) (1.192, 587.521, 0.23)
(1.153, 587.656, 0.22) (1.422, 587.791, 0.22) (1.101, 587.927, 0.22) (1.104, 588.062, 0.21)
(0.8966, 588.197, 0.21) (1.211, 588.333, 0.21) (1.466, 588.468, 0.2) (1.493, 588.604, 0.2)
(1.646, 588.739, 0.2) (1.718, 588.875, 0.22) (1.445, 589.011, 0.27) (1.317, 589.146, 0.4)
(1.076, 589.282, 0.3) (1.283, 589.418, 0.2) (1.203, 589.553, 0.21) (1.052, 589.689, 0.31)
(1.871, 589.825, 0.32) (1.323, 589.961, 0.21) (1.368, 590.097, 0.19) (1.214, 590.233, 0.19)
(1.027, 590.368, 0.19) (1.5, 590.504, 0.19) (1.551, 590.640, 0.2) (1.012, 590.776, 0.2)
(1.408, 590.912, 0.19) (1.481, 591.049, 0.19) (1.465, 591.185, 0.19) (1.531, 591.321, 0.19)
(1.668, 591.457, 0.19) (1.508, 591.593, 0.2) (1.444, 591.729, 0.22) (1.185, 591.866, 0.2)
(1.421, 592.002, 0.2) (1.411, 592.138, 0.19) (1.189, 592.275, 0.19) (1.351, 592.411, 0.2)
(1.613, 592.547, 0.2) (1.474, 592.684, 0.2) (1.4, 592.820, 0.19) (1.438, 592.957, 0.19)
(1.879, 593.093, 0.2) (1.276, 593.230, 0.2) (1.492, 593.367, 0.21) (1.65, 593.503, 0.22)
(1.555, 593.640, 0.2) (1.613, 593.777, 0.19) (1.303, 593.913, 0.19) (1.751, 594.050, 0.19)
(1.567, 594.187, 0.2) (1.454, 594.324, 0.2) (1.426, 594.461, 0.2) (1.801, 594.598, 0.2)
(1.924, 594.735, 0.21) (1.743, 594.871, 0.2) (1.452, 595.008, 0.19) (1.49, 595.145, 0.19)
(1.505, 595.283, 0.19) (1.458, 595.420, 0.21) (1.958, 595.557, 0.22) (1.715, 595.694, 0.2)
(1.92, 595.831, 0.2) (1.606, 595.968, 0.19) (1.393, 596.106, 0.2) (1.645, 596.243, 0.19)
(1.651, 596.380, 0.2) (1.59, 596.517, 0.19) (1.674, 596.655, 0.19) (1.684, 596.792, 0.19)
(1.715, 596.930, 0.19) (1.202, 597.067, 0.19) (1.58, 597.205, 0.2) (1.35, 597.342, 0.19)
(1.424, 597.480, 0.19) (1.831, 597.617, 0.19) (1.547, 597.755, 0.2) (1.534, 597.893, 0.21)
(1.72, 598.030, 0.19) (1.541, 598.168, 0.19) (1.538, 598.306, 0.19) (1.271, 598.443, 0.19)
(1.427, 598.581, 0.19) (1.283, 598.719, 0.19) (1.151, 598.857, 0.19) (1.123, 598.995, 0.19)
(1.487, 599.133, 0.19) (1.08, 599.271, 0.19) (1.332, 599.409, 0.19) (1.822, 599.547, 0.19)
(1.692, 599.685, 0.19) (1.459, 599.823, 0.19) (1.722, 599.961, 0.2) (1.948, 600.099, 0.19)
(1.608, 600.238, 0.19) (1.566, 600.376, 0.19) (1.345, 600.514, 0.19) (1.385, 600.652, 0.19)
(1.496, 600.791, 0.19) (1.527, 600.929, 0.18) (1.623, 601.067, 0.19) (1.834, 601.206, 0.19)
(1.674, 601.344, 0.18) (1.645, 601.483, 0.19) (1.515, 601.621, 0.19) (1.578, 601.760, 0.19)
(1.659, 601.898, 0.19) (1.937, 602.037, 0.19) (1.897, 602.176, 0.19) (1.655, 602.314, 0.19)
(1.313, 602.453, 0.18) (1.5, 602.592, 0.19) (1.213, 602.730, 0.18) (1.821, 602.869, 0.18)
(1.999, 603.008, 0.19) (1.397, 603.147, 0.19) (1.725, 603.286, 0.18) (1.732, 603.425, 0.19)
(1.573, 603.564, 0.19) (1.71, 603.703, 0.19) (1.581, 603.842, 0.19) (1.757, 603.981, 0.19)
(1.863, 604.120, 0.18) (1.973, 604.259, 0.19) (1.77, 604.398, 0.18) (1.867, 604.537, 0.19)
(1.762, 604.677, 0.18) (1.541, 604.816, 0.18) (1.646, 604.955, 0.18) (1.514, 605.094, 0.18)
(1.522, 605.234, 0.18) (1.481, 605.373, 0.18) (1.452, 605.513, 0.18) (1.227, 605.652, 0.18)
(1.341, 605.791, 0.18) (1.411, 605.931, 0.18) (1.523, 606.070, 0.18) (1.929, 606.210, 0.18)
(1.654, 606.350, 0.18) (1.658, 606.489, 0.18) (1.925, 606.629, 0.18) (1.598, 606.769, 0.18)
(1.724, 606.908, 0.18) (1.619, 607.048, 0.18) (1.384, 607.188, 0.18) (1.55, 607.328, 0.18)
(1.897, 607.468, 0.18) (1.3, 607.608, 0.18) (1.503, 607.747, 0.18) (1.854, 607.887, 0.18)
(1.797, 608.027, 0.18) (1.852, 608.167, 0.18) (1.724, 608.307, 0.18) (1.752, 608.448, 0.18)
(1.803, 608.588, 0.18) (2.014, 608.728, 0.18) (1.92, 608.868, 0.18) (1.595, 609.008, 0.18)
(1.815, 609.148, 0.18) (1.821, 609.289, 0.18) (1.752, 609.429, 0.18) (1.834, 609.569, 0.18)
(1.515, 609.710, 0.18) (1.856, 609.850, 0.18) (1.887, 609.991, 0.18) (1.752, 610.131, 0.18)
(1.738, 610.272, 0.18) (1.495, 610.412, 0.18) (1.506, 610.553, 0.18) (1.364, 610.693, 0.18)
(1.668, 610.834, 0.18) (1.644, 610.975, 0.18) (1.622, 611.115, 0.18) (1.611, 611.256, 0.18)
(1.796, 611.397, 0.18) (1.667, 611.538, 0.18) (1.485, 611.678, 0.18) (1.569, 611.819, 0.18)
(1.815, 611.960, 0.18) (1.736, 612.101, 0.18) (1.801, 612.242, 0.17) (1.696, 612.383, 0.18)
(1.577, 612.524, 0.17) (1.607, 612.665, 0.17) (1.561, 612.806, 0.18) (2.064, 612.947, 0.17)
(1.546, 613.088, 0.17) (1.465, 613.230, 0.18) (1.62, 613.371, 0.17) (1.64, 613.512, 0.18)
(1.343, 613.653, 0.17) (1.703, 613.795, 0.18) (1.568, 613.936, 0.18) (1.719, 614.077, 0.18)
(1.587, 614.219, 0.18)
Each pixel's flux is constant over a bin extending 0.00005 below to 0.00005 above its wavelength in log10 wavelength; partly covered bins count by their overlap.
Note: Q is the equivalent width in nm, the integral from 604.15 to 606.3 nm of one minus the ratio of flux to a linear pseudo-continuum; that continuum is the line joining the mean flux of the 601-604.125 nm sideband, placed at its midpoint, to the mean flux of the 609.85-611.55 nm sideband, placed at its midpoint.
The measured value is 0.069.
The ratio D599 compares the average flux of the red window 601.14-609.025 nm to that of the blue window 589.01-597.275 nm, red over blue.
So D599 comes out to 1.11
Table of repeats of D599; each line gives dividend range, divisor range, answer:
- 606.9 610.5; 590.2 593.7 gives 1.20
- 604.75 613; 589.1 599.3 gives 1.12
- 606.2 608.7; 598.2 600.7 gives 1.16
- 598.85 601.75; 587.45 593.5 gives 1.12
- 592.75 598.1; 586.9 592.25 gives 1.18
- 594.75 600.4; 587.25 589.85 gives 1.18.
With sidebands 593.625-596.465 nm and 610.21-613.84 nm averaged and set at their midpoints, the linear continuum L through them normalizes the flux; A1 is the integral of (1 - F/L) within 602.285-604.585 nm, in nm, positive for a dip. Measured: -0.07 nm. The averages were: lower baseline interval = 1.62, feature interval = 1.67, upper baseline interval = 1.63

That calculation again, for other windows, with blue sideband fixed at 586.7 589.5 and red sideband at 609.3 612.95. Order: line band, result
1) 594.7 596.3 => -0.236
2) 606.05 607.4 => -0.047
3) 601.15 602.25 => -0.134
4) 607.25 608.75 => -0.088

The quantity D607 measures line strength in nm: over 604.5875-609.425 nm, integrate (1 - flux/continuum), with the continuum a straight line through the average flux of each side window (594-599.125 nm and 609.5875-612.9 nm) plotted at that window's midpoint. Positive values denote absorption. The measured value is -0.07 nm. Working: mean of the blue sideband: 1.56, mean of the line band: 1.65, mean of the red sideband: 1.66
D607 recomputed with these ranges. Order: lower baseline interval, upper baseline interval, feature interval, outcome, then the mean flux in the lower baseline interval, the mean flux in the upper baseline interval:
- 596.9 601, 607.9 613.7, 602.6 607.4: -0.11 nm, 1.49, 1.69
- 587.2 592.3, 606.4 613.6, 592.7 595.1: -0.25 nm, 1.35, 1.69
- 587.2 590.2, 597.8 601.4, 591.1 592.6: -0.06 nm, 1.33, 1.51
